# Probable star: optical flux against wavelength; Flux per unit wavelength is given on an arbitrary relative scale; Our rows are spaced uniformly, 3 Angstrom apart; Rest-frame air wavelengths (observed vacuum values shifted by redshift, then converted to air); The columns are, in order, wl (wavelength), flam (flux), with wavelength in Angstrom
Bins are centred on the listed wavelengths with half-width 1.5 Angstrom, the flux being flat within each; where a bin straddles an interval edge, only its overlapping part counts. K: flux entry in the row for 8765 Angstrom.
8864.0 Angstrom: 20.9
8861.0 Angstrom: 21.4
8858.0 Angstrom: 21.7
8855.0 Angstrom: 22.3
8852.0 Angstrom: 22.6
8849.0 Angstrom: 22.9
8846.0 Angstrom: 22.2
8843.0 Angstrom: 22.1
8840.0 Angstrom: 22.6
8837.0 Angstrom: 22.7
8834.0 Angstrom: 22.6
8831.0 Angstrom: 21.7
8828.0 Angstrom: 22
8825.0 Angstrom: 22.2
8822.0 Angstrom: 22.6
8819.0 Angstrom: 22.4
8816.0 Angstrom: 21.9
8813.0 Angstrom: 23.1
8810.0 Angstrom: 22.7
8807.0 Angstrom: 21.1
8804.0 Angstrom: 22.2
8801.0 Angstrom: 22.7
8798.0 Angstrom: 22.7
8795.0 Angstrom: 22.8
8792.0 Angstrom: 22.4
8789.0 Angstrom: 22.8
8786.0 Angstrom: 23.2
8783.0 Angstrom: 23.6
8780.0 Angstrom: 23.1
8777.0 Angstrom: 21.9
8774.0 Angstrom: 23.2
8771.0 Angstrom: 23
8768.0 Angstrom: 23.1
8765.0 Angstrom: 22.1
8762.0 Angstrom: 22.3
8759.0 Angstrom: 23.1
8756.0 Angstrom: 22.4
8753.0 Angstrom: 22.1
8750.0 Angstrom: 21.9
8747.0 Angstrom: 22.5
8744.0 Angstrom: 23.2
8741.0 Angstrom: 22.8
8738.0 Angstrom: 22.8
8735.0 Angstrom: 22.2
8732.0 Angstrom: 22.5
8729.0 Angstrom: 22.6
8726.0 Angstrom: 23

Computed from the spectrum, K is 22.1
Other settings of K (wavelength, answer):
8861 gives 21.4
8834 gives 22.6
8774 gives 23.2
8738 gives 22.8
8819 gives 22.4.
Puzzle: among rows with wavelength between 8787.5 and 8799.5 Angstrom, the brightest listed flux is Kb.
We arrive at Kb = 22.8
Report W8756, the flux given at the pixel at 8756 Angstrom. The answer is 22.4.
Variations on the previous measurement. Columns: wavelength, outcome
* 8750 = 21.9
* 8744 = 23.2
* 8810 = 22.7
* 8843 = 22.1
